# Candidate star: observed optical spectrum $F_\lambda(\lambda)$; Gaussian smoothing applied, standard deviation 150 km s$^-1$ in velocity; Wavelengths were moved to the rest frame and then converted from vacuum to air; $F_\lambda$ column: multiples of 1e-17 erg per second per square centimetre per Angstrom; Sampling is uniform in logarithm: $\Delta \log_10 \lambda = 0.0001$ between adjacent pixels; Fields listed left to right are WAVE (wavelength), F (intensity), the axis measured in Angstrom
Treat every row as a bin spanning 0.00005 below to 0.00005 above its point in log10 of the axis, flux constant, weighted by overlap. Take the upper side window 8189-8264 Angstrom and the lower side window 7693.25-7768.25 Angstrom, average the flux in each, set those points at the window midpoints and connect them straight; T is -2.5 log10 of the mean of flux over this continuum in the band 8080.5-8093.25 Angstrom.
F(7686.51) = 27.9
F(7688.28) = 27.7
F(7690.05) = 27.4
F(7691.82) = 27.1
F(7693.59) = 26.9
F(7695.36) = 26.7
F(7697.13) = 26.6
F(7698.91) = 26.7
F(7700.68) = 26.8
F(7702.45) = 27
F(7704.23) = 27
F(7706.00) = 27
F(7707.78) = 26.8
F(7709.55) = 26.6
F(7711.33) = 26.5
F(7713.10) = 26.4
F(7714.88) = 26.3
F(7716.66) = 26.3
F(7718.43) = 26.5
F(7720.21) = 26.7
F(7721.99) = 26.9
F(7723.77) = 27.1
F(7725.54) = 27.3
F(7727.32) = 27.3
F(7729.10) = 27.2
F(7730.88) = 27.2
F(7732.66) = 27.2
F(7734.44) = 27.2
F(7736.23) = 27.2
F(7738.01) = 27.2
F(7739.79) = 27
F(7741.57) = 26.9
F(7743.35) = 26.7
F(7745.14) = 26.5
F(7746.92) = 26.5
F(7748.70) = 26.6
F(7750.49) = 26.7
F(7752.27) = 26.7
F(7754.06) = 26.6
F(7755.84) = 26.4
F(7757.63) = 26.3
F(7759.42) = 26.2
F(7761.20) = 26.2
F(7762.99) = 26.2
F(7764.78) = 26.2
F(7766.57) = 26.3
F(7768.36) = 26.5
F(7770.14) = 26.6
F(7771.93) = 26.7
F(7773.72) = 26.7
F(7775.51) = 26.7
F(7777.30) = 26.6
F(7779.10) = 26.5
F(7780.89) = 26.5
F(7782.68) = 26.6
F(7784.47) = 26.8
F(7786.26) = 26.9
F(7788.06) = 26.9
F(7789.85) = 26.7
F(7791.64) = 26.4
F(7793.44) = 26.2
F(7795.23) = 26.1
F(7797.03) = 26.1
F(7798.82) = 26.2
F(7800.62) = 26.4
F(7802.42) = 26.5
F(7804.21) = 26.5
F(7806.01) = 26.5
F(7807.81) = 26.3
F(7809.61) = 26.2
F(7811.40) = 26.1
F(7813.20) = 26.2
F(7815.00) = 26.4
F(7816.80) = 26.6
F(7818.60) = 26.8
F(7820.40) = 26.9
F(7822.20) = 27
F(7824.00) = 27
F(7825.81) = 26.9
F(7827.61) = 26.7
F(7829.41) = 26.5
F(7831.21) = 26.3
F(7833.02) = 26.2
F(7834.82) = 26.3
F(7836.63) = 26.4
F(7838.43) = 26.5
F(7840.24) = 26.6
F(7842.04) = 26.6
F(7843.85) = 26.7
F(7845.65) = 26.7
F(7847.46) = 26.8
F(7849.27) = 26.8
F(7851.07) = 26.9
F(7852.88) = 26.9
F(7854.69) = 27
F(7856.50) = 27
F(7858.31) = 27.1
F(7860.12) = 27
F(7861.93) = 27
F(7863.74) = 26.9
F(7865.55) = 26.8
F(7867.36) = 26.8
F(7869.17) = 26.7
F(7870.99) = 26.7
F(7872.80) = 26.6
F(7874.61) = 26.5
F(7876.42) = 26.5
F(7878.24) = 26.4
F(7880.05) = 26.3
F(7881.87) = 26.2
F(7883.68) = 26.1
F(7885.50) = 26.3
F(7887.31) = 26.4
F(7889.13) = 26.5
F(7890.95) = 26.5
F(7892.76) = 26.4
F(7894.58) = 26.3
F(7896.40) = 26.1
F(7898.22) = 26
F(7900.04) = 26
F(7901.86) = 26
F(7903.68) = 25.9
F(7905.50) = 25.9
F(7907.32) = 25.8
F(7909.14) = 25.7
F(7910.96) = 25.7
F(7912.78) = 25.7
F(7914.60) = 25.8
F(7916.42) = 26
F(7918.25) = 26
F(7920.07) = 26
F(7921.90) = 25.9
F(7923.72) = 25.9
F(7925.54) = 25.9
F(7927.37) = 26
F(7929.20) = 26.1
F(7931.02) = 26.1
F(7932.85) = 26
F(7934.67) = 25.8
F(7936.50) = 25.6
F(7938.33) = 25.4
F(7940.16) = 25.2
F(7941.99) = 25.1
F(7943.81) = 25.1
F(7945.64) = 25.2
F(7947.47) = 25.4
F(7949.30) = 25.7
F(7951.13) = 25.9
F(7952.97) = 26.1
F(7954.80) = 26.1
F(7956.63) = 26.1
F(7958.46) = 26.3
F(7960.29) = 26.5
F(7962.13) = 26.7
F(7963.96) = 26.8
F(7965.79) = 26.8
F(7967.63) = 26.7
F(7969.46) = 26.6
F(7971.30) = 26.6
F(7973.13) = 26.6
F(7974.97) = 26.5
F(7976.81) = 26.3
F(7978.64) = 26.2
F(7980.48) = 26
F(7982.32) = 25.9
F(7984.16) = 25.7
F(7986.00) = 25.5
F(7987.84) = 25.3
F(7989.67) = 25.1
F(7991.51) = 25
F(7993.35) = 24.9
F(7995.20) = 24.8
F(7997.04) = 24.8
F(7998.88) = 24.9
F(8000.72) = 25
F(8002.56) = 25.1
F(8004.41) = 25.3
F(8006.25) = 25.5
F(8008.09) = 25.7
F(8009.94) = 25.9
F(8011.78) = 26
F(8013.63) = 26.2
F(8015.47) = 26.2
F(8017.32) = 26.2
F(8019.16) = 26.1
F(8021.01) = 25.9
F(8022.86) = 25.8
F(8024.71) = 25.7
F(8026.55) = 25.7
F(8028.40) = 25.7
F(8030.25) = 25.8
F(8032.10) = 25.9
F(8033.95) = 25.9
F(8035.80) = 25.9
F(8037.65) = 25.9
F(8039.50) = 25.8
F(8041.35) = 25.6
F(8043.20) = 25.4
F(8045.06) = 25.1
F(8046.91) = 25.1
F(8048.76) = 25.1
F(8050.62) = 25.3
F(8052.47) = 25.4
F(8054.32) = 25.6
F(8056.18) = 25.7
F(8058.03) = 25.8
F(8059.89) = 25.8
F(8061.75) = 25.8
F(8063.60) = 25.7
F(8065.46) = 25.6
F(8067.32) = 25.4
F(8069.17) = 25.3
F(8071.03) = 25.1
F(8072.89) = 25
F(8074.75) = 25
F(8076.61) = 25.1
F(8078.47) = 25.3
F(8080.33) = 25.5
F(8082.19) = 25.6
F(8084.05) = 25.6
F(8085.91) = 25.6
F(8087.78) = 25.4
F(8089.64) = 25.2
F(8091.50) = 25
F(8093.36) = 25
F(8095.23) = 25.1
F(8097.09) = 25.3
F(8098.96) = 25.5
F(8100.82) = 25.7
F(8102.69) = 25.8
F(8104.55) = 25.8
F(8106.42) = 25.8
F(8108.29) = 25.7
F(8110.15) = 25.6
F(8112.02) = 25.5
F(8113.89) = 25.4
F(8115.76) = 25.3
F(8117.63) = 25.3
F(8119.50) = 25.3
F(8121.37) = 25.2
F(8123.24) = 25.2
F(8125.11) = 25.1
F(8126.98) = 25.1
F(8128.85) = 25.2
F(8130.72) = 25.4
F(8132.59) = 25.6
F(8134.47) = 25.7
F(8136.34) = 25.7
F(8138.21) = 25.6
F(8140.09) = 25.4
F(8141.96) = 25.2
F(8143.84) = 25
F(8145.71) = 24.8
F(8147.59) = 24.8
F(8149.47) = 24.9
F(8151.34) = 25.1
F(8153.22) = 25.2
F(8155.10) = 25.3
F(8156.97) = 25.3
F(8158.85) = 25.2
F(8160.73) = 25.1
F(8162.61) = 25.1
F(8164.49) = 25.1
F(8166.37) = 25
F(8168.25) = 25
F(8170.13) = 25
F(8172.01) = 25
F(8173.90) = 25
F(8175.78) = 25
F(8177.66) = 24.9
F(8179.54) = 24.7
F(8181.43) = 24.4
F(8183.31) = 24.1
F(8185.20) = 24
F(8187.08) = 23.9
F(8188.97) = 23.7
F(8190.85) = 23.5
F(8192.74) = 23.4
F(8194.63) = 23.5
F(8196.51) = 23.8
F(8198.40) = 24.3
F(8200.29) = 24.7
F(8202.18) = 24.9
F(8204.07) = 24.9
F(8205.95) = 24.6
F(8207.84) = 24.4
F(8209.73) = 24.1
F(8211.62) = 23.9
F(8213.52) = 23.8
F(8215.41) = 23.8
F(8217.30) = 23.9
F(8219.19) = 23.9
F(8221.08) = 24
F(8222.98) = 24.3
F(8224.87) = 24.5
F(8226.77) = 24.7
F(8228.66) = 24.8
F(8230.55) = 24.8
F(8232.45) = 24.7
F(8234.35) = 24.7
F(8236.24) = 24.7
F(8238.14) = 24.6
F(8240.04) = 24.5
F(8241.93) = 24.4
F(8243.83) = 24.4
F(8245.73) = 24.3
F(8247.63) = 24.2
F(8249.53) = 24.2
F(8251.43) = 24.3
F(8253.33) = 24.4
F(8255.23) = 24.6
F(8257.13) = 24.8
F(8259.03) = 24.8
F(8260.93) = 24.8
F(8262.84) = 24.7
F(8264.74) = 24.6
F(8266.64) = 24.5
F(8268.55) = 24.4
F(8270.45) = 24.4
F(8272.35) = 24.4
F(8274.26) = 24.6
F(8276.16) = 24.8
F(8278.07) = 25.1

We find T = -0.02 mag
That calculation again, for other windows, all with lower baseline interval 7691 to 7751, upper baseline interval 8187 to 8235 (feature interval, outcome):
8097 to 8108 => -0.04 mag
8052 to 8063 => -0.03 mag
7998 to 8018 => -0.01 mag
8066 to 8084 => -0.01 mag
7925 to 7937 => -0.01 mag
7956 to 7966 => -0.04 mag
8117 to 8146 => -0.03 mag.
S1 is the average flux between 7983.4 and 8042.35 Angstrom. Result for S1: 25.6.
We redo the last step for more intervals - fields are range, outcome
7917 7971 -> 26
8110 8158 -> 25.3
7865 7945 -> 26.1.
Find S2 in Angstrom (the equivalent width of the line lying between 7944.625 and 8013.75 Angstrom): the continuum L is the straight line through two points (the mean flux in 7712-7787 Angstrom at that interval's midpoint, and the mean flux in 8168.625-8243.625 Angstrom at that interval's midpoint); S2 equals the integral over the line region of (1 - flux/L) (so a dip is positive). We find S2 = -0.8 Angstrom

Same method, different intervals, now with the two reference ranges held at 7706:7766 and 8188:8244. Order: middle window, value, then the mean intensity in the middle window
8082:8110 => -0.7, 25.5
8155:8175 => -0.5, 25.1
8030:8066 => -0.7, 25.6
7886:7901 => -0.2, 26.3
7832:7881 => -1.1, 26.7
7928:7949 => 0.1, 25.6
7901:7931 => -0.1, 25.9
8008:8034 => -0.7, 25.9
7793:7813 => 0.1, 26.3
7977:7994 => -0.1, 25.6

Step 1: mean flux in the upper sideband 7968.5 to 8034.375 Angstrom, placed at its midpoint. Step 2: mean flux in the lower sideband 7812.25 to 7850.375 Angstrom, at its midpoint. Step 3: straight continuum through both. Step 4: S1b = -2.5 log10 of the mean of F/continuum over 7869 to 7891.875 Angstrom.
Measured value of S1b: -0.003 mag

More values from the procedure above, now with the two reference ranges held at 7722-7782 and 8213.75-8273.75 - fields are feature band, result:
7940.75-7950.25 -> 0.022 mag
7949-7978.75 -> -0.028 mag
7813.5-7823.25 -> -0.012 mag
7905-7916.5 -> 0.008 mag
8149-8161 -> -0.014 mag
